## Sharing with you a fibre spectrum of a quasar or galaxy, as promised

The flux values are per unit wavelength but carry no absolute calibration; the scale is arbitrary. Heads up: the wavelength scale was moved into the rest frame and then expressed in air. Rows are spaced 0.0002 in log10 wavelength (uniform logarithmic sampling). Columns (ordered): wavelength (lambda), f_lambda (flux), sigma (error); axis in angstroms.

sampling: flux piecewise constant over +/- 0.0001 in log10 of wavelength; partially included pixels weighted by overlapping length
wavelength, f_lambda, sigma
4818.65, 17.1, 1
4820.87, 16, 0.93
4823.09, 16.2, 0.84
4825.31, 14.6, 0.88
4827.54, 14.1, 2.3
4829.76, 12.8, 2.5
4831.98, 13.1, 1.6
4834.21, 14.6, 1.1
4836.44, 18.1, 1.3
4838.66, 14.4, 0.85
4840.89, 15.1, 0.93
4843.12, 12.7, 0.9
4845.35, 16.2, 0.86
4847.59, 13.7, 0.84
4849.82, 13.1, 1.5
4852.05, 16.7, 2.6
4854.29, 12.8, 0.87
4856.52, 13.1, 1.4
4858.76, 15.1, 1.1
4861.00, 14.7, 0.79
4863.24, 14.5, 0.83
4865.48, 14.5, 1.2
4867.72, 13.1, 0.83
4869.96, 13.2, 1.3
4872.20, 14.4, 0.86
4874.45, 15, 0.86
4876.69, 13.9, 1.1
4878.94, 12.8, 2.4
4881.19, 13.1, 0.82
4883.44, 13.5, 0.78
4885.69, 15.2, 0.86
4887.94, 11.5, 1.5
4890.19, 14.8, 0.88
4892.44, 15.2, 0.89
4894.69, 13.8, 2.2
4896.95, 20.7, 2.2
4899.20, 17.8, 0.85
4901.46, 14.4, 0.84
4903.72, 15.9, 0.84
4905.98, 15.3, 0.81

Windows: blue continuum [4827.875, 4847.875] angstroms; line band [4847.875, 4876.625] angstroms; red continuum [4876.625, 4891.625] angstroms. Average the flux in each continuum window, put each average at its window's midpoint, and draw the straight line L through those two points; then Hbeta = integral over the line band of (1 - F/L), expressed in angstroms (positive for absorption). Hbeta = -0.3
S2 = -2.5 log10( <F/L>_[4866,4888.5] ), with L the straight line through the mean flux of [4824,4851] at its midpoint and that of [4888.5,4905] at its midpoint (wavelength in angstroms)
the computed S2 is 0.13 mag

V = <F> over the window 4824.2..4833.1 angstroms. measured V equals 13.6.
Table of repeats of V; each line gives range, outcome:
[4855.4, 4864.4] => 14.3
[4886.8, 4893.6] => 13.9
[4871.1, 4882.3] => 13.8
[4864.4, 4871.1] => 13.6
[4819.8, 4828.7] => 15.2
